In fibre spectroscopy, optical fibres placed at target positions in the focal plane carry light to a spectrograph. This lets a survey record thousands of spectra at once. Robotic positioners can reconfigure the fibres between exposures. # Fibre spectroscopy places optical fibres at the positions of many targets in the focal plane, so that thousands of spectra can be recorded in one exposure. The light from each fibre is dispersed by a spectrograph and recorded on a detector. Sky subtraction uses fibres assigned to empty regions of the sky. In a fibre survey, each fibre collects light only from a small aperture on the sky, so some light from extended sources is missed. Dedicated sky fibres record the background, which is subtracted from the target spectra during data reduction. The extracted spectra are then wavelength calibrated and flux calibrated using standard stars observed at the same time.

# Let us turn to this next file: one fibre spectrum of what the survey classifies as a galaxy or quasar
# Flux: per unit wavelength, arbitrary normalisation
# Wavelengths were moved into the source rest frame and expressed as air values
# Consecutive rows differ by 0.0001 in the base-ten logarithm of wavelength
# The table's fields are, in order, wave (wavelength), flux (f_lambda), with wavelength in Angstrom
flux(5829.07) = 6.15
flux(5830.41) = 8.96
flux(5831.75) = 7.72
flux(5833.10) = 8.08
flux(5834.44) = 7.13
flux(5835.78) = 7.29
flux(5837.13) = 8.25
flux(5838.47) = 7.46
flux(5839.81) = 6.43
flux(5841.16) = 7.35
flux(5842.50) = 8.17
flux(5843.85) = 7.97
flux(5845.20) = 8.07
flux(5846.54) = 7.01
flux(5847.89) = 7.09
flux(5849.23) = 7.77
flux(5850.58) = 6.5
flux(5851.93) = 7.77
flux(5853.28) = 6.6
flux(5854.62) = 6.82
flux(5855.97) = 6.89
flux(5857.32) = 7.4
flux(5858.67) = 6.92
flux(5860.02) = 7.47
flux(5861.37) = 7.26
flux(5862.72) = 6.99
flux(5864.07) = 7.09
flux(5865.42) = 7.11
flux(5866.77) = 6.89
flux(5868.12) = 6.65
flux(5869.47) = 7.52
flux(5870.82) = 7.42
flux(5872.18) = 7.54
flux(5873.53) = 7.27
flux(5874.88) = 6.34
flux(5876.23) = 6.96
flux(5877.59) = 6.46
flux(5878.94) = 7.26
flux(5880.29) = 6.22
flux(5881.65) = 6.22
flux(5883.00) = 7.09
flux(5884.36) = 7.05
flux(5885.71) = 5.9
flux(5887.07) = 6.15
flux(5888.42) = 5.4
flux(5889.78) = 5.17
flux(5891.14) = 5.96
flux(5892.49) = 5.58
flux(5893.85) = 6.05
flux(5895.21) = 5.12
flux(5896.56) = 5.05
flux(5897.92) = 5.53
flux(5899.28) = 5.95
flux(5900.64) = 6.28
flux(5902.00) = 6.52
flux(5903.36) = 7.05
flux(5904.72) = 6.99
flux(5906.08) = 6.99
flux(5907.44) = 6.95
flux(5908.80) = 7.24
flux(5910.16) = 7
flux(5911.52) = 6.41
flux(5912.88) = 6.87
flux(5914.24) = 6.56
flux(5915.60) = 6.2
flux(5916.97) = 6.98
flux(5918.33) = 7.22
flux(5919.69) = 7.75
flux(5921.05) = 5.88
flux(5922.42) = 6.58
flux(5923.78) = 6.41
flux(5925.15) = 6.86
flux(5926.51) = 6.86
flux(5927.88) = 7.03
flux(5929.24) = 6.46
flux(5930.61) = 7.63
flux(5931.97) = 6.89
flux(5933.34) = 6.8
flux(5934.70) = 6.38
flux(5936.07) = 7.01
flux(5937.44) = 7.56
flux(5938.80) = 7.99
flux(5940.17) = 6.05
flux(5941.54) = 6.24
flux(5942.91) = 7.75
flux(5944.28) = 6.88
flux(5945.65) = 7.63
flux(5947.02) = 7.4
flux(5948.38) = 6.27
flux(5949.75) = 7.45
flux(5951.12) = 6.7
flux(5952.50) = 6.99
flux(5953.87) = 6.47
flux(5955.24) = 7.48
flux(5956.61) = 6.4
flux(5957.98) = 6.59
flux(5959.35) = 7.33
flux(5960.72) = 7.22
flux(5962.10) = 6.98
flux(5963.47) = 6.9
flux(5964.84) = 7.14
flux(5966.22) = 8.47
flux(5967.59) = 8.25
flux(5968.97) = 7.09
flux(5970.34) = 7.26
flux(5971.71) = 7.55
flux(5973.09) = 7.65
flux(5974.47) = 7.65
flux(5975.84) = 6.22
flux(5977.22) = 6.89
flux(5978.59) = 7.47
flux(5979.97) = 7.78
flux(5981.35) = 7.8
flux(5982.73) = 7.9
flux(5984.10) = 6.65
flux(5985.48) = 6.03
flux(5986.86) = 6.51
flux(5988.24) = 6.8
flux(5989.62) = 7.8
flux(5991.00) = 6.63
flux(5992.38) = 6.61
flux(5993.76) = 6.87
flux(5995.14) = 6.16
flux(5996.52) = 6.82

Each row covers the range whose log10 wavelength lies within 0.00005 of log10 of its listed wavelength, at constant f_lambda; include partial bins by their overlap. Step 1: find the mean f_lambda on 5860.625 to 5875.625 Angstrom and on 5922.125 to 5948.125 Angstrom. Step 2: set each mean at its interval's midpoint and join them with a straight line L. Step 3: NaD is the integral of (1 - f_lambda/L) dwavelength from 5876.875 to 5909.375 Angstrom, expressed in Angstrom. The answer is 3.7 Angstrom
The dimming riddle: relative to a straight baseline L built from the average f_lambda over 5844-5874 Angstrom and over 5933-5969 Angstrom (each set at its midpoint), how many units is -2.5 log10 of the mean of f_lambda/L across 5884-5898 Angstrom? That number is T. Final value 0.25 mag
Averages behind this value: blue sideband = 7.2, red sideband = 7.09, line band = 5.7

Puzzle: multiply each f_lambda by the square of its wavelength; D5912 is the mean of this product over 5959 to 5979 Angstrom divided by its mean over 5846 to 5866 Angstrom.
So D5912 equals 1.07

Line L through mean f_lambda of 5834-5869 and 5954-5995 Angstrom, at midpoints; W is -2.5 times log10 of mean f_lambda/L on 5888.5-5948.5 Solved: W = 0.09 mag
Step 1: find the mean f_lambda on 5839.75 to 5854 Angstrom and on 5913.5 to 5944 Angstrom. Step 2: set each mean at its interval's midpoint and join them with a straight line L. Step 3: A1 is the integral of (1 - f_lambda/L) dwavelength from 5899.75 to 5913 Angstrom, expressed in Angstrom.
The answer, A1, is 0.4 Angstrom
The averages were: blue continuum 7.38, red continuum 6.87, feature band 6.81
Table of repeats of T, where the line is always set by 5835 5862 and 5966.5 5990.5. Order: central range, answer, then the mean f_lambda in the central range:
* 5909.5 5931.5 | 0.08 mag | 6.8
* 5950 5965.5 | 0.05 mag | 6.94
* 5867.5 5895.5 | 0.13 mag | 6.46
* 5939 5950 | 0.05 mag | 6.98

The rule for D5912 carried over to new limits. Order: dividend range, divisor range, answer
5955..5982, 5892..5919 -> 1.16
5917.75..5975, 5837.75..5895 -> 1.06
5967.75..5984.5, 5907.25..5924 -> 1.11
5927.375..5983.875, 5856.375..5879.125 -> 1.04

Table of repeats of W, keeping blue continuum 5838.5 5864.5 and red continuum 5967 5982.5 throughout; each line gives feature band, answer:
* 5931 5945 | 0.06 mag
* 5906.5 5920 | 0.07 mag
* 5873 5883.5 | 0.09 mag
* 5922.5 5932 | 0.08 mag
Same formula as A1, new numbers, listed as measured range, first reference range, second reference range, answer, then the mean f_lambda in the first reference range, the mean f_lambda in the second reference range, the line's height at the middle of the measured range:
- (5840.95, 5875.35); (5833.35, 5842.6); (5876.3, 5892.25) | -1.5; 7.43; 6.27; 6.92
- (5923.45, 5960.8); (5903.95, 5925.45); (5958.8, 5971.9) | 0.9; 6.81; 7.42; 7.14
